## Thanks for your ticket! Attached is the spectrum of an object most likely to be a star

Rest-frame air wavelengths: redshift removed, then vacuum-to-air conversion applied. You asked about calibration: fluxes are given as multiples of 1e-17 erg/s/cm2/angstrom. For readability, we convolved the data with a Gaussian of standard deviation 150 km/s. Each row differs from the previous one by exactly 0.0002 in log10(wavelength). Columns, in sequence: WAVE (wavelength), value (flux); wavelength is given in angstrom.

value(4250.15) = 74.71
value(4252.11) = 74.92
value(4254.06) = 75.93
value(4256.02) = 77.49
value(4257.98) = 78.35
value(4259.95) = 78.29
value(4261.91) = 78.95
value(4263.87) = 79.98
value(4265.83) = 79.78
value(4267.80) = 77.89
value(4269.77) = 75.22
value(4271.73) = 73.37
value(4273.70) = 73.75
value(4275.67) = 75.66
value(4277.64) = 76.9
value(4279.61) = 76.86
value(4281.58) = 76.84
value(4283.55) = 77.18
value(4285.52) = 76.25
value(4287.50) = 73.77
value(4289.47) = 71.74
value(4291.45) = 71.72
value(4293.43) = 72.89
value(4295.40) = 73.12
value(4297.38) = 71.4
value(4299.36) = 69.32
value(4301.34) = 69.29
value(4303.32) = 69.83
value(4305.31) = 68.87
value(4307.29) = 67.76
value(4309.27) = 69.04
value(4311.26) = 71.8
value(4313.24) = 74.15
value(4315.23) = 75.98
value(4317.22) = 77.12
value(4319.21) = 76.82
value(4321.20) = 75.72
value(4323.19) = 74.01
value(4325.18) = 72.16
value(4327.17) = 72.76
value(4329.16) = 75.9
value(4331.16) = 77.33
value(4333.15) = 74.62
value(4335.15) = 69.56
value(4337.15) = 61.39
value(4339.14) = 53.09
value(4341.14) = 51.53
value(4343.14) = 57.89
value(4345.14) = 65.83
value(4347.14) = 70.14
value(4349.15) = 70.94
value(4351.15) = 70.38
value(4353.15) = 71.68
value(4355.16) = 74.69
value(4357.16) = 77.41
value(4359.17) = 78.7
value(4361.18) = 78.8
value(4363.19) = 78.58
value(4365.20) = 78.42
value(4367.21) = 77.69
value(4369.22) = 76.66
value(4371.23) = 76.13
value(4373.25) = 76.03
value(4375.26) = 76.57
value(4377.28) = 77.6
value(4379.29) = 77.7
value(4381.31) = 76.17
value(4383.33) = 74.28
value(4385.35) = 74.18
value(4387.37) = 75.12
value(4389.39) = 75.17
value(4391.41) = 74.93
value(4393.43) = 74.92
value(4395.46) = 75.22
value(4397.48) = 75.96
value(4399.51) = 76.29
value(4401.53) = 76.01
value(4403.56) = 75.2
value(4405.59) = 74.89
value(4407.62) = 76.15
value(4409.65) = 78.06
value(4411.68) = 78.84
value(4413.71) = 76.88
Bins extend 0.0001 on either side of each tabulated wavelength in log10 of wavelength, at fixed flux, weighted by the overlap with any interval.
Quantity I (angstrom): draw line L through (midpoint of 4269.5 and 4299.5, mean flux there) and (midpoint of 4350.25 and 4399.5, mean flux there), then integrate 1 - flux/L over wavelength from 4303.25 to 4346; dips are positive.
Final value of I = 3.0 angstrom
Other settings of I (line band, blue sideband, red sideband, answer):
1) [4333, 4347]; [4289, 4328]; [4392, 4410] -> 2.2 angstrom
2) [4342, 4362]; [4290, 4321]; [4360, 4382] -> 1.2 angstrom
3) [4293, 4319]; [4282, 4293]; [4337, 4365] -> 0.4 angstrom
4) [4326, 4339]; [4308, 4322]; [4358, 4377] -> 0.8 angstrom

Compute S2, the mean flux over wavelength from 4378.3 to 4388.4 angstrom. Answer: 75.4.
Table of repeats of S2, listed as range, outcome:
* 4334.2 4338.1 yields 65.4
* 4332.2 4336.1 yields 72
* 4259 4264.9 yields 79.2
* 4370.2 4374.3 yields 76.1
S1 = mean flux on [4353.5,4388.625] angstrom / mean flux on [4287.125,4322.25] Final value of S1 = 1.06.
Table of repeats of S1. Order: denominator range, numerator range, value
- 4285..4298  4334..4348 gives 0.84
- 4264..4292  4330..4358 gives 0.89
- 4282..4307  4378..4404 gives 1.05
